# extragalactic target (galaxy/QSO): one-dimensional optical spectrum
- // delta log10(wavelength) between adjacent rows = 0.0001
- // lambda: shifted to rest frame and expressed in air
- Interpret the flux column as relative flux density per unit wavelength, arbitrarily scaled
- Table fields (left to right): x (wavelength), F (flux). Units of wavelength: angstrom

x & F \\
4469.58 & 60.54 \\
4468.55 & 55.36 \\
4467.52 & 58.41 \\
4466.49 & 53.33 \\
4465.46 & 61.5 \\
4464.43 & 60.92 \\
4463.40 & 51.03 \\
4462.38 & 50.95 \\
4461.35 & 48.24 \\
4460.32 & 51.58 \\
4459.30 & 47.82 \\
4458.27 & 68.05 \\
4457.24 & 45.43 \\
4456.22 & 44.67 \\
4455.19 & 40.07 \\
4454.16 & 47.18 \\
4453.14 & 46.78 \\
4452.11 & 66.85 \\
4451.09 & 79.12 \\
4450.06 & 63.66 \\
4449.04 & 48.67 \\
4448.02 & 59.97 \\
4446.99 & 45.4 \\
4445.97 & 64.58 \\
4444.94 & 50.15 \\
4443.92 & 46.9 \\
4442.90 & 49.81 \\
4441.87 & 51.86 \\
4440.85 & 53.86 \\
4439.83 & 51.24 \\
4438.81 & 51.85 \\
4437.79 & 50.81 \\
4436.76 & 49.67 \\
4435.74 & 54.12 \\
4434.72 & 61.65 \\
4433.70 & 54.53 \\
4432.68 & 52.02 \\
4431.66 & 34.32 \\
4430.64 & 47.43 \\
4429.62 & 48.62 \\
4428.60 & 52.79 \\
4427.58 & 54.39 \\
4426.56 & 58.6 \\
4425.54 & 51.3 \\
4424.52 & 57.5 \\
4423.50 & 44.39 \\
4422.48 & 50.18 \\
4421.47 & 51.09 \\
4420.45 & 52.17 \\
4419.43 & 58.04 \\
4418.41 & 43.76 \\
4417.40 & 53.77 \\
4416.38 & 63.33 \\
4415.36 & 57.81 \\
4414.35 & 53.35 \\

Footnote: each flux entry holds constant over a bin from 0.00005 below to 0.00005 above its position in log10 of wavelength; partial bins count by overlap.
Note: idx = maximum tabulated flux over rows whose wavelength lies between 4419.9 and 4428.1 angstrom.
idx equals 58.6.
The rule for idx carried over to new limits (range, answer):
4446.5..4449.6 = 59.97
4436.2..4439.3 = 51.85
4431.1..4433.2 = 52.02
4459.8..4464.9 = 60.92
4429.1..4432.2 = 48.62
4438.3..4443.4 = 53.86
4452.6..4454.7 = 47.18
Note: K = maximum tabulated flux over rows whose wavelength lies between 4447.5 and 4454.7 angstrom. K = 79.12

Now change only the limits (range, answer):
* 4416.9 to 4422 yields 58.04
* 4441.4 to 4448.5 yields 64.58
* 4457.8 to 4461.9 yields 68.05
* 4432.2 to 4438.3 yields 61.65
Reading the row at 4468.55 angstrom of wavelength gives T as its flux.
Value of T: 55.36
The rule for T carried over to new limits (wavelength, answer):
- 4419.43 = 58.04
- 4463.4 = 51.03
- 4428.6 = 52.79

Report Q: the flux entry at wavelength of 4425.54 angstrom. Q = 51.3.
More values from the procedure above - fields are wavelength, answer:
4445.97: 64.58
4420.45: 52.17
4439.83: 51.24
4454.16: 47.18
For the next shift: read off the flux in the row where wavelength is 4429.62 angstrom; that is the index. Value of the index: 48.62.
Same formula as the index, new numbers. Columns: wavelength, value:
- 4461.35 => 48.24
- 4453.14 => 46.78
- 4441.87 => 51.86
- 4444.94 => 50.15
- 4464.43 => 60.92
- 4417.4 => 53.77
